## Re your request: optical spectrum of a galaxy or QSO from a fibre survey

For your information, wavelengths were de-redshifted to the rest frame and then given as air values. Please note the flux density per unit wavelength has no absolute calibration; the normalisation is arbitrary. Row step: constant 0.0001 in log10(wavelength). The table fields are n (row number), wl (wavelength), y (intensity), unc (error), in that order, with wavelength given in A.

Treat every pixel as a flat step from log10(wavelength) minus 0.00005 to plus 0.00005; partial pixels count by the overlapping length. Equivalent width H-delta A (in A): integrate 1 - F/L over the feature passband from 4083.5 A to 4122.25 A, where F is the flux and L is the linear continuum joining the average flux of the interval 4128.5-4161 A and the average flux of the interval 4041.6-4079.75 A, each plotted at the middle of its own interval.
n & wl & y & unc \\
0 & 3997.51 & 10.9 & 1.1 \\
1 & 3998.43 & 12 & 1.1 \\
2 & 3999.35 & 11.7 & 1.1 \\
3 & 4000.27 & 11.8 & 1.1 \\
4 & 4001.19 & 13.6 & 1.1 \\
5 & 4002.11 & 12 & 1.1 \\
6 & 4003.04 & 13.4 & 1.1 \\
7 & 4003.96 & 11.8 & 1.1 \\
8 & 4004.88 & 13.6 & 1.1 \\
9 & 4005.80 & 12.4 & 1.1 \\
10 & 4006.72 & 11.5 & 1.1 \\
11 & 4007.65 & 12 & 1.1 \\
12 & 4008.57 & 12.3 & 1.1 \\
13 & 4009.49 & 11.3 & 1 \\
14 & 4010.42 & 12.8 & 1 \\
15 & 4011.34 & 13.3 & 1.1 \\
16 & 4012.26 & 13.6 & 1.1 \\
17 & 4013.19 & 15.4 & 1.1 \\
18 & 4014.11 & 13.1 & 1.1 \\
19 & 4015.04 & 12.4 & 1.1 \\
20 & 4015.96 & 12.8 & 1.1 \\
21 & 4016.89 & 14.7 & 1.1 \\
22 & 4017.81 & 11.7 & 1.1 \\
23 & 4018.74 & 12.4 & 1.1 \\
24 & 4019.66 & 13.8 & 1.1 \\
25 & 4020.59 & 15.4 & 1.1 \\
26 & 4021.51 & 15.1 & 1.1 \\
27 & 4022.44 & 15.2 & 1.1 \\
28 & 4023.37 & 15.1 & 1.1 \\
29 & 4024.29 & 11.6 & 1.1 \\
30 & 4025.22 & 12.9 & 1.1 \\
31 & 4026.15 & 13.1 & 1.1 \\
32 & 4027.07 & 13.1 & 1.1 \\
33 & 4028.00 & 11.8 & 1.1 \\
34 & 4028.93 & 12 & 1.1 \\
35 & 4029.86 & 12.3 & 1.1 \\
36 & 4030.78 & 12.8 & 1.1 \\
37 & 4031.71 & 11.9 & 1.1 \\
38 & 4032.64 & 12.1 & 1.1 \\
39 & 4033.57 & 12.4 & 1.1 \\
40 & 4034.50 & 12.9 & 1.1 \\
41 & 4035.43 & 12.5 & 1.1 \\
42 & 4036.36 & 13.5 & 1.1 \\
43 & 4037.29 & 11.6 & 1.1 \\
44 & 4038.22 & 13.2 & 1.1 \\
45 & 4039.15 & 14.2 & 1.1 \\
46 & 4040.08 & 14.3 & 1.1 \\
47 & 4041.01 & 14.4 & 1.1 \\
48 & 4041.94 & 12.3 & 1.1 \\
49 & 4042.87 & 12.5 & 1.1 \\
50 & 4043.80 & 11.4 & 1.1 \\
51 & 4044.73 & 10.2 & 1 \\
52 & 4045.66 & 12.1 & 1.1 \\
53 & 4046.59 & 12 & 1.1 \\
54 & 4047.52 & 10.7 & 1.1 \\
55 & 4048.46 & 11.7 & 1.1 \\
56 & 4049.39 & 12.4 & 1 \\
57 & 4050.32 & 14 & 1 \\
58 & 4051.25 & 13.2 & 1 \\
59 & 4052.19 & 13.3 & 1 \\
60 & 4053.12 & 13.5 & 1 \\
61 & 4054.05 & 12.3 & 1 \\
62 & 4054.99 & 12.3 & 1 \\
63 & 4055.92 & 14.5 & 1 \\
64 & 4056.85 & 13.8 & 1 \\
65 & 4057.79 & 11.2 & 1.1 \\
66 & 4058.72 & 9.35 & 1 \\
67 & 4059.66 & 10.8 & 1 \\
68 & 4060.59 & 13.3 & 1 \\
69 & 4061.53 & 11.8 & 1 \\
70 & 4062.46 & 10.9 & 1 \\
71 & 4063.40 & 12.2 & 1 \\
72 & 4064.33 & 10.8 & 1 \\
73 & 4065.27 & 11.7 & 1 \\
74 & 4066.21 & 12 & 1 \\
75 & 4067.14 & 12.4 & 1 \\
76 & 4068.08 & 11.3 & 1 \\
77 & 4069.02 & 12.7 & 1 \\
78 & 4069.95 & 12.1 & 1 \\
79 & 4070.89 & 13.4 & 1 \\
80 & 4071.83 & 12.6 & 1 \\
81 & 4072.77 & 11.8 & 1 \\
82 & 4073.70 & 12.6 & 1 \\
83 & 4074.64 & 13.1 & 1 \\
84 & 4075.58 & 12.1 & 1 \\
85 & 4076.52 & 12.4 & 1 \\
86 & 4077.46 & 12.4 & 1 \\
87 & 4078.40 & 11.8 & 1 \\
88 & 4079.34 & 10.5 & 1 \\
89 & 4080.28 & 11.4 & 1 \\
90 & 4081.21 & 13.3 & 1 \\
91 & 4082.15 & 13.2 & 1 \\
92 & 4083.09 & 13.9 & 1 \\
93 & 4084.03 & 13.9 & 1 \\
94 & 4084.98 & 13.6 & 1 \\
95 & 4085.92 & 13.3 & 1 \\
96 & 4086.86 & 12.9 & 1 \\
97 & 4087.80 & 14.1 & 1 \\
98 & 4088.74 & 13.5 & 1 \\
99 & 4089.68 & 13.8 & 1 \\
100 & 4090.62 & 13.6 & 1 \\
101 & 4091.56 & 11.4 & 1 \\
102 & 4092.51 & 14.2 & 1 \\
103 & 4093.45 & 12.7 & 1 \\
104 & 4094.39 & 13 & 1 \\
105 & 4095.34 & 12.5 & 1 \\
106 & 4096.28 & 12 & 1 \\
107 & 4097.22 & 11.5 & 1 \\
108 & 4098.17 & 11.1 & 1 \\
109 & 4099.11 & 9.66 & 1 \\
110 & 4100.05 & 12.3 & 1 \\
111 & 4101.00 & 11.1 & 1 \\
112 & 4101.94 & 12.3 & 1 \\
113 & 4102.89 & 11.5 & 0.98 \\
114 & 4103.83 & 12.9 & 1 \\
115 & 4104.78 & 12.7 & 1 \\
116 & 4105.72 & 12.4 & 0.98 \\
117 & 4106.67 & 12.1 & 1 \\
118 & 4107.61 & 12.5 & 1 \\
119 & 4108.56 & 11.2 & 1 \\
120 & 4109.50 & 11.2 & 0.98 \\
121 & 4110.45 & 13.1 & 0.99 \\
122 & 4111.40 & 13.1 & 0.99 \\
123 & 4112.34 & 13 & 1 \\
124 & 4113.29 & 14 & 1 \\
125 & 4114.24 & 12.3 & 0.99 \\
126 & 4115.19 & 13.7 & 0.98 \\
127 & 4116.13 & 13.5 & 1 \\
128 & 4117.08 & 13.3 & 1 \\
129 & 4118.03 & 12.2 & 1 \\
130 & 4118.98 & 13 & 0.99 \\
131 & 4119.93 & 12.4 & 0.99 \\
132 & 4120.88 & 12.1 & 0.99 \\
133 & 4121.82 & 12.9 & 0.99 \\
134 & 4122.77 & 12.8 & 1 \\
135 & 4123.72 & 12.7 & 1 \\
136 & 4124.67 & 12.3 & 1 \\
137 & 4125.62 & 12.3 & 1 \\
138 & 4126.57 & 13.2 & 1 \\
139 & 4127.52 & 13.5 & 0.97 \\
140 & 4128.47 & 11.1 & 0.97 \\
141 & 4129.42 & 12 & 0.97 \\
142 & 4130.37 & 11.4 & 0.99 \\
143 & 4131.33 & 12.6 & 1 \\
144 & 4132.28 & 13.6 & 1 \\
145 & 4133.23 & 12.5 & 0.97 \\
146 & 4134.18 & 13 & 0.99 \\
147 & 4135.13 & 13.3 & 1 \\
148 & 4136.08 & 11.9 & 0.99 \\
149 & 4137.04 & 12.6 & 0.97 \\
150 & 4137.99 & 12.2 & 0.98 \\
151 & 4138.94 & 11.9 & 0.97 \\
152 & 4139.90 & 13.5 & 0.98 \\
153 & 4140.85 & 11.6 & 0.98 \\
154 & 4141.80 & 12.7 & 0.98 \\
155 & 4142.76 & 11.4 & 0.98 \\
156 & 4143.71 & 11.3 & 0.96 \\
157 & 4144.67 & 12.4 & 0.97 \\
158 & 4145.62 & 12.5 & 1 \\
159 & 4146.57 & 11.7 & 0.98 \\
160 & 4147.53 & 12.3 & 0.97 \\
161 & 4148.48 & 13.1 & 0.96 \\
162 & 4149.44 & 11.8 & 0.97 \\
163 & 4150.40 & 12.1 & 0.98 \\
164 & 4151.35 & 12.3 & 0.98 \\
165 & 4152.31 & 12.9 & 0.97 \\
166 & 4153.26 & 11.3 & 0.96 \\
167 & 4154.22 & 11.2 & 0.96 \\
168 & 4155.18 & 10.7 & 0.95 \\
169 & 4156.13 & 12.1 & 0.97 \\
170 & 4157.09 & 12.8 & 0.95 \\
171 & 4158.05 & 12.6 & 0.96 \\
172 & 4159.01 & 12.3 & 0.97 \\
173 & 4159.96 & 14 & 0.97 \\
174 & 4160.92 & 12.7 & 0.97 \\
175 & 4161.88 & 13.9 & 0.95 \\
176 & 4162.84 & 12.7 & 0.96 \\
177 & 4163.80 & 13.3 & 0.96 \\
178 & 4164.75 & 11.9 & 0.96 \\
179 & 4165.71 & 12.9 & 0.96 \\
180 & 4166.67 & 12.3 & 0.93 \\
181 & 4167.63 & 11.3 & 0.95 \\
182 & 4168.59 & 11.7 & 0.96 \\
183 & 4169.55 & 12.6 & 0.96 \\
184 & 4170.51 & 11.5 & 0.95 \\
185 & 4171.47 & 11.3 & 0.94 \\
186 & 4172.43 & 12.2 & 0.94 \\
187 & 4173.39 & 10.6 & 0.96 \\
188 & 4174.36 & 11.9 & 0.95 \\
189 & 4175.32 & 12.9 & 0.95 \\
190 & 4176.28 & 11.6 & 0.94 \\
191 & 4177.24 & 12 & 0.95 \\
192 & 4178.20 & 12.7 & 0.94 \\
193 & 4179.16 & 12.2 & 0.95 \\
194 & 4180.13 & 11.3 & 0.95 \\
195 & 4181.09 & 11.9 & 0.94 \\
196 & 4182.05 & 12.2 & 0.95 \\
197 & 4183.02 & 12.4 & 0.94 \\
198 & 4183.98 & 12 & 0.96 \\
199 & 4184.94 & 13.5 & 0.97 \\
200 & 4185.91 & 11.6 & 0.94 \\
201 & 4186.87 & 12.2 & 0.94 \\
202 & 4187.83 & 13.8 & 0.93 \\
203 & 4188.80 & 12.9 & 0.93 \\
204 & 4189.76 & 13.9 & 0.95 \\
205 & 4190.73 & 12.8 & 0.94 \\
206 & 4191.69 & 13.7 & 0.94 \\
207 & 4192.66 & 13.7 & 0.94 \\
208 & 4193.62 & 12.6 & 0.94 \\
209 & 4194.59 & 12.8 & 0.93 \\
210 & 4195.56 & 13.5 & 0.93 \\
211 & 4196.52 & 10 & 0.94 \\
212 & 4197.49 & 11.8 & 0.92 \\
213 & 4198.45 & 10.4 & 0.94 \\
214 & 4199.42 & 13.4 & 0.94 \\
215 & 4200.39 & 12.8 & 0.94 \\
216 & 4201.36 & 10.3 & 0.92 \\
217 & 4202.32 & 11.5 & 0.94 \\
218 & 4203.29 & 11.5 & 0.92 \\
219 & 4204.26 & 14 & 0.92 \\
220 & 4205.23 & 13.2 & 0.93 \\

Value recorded -1.32 A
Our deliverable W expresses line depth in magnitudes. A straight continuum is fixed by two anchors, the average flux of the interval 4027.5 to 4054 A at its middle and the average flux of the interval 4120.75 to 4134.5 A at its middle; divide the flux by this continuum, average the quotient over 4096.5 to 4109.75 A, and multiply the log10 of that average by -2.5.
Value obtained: 0.07 mag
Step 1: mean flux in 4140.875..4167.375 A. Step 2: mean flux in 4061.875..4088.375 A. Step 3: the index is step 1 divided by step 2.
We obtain 0.99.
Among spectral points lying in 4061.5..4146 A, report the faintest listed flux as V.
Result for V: 9.66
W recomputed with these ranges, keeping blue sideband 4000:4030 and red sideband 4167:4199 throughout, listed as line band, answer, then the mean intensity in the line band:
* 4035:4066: 0.04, 12.4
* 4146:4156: 0.04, 12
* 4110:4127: -0.03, 12.9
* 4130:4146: 0.01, 12.4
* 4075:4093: -0.02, 12.9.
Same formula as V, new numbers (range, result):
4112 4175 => 10.6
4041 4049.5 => 10.2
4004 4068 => 9.35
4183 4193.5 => 11.6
